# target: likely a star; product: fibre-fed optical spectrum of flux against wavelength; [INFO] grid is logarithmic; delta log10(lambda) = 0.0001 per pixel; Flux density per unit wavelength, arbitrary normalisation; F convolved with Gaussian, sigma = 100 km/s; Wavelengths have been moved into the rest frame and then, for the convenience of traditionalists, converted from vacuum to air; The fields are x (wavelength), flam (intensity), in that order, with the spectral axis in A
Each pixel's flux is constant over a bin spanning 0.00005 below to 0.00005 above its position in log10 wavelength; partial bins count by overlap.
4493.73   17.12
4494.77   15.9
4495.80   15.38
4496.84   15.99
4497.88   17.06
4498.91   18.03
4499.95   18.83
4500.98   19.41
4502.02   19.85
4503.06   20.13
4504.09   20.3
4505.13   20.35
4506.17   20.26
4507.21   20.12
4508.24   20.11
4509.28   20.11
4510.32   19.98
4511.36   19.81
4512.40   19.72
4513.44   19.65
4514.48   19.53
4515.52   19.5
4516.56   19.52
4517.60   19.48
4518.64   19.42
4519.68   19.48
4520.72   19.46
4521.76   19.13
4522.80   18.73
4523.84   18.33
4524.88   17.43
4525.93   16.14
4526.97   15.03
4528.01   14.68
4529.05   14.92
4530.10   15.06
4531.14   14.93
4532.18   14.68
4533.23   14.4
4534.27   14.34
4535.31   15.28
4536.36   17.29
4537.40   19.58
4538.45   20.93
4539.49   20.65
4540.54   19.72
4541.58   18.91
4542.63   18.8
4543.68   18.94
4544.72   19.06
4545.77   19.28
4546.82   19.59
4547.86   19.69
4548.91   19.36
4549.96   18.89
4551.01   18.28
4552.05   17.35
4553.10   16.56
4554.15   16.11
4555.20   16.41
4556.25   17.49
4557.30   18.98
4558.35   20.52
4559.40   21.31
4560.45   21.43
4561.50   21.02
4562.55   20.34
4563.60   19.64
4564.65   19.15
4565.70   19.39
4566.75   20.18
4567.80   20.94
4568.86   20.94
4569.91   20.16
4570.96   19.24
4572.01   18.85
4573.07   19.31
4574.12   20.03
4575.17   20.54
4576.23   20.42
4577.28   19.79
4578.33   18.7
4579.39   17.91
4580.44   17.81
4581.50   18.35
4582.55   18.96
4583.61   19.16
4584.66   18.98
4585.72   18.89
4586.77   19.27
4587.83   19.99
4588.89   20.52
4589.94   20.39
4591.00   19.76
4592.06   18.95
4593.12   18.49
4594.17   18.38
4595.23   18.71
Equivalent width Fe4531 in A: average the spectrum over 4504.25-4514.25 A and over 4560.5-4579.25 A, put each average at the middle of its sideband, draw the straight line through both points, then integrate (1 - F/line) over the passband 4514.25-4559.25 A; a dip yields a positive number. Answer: 4.5 A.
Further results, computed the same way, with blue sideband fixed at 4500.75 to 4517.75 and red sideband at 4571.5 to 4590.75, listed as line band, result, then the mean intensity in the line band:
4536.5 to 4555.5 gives 0.8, 18.8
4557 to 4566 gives -0.4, 20.3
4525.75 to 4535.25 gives 2.3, 14.9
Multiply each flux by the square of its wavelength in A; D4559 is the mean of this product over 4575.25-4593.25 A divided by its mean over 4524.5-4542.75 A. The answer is 1.17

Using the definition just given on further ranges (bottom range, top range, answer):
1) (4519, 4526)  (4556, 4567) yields 1.10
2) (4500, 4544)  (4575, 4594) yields 1.07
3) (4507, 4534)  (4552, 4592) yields 1.10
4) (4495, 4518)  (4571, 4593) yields 1.04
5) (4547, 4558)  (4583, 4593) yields 1.10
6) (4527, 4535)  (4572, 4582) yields 1.33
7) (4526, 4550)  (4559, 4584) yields 1.14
